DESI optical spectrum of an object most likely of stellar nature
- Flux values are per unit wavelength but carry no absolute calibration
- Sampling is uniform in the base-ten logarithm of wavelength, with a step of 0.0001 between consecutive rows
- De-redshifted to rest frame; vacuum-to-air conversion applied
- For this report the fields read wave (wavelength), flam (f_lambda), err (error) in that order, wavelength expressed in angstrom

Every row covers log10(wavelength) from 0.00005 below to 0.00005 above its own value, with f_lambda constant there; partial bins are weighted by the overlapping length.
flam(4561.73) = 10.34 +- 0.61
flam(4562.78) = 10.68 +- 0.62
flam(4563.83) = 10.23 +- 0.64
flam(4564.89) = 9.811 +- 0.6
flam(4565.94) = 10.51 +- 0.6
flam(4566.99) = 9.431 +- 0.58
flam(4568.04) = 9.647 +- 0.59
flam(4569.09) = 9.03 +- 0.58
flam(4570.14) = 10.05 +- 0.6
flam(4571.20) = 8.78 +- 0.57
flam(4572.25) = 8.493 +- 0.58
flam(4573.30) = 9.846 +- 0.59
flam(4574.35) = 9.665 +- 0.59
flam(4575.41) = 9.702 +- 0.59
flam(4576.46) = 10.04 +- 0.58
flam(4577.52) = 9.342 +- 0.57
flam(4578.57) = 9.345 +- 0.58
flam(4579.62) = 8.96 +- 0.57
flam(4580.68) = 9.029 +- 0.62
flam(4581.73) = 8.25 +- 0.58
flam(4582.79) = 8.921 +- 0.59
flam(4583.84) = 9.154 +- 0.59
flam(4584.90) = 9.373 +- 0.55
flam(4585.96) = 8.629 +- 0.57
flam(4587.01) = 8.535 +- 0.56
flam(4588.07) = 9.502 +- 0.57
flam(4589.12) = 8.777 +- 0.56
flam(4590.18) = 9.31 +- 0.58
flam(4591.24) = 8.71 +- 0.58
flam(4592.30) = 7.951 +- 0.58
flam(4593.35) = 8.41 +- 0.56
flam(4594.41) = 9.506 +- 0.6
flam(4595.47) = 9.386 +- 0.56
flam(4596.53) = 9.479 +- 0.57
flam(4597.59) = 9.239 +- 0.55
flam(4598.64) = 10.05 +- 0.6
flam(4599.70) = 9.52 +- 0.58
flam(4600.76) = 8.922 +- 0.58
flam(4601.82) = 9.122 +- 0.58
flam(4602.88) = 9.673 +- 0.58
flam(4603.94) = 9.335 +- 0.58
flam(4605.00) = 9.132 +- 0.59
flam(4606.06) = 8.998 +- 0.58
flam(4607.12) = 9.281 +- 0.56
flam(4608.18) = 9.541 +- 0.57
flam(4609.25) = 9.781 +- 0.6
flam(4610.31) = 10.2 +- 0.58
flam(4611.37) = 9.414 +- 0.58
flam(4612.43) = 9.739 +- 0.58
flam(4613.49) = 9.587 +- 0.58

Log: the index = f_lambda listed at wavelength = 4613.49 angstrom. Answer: 9.587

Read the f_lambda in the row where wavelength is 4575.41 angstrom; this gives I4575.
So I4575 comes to 9.702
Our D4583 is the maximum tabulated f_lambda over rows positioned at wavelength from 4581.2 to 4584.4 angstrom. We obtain 9.154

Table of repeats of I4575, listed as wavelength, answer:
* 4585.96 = 8.629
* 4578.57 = 9.345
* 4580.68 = 9.029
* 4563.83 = 10.23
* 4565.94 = 10.51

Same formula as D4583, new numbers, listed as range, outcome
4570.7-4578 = 10.04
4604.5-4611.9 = 10.2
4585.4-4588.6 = 9.502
